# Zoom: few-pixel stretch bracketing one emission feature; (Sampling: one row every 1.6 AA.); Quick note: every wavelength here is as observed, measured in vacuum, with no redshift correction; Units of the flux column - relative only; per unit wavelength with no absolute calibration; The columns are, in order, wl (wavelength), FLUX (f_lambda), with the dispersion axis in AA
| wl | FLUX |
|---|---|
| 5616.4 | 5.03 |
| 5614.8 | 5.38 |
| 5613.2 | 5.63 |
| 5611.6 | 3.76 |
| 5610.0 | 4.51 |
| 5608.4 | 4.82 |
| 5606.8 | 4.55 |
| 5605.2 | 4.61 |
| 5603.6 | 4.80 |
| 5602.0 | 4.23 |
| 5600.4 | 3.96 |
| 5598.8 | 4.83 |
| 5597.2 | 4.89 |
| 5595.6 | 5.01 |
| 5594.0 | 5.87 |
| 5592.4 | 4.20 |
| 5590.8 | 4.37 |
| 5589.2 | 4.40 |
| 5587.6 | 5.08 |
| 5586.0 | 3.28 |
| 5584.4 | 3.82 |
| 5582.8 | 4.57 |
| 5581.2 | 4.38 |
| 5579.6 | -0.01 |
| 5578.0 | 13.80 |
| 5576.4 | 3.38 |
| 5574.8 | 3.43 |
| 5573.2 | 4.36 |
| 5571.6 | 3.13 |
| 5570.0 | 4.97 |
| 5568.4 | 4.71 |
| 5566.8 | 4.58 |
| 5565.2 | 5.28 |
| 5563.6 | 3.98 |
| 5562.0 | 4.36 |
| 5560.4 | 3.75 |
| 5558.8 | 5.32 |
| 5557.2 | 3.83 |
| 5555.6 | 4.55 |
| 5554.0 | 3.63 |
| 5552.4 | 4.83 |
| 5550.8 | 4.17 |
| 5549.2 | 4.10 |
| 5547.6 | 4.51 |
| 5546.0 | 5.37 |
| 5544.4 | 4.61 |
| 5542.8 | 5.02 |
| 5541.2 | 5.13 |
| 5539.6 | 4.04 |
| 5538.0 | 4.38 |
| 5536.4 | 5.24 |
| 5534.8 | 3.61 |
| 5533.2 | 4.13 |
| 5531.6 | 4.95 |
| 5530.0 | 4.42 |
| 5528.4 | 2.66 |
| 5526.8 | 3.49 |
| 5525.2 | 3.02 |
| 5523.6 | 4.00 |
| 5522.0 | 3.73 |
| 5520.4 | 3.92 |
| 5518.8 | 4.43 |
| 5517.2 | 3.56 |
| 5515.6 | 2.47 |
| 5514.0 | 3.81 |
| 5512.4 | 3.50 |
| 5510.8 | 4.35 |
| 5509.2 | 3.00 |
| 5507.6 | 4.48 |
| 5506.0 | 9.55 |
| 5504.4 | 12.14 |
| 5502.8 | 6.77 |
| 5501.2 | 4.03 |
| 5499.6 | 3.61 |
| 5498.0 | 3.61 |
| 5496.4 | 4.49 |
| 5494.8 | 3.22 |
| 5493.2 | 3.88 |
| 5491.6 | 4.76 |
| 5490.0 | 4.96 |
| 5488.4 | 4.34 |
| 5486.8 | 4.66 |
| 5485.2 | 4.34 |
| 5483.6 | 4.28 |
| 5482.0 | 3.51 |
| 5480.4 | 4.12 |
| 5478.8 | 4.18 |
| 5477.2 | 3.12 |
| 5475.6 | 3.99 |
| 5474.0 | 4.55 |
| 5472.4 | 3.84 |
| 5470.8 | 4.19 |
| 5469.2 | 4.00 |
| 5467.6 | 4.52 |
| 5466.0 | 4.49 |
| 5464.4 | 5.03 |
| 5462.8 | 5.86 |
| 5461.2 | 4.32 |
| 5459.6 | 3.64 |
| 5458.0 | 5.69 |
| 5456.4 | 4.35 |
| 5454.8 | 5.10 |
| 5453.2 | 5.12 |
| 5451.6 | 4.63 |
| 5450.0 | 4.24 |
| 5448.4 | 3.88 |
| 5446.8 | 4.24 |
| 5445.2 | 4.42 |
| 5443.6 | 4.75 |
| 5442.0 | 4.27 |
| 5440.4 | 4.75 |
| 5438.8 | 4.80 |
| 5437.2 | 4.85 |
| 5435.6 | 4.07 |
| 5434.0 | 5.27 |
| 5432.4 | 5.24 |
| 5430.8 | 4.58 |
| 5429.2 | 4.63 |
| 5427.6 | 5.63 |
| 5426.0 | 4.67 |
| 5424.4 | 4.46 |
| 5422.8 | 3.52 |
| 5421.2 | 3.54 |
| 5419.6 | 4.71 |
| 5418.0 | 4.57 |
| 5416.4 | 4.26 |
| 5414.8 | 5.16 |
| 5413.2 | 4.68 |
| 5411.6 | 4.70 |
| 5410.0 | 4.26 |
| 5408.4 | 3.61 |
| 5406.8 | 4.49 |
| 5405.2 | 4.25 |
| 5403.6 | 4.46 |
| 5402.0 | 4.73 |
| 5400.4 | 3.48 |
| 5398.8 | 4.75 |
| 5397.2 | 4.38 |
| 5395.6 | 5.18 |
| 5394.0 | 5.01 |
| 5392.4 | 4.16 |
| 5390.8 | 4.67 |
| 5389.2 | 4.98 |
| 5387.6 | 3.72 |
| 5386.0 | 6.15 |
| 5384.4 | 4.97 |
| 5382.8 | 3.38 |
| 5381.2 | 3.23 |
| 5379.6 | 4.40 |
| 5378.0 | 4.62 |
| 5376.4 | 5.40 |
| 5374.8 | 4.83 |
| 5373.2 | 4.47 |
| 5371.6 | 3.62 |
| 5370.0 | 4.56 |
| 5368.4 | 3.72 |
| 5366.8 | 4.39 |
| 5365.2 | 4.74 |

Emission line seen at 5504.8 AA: H-beta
